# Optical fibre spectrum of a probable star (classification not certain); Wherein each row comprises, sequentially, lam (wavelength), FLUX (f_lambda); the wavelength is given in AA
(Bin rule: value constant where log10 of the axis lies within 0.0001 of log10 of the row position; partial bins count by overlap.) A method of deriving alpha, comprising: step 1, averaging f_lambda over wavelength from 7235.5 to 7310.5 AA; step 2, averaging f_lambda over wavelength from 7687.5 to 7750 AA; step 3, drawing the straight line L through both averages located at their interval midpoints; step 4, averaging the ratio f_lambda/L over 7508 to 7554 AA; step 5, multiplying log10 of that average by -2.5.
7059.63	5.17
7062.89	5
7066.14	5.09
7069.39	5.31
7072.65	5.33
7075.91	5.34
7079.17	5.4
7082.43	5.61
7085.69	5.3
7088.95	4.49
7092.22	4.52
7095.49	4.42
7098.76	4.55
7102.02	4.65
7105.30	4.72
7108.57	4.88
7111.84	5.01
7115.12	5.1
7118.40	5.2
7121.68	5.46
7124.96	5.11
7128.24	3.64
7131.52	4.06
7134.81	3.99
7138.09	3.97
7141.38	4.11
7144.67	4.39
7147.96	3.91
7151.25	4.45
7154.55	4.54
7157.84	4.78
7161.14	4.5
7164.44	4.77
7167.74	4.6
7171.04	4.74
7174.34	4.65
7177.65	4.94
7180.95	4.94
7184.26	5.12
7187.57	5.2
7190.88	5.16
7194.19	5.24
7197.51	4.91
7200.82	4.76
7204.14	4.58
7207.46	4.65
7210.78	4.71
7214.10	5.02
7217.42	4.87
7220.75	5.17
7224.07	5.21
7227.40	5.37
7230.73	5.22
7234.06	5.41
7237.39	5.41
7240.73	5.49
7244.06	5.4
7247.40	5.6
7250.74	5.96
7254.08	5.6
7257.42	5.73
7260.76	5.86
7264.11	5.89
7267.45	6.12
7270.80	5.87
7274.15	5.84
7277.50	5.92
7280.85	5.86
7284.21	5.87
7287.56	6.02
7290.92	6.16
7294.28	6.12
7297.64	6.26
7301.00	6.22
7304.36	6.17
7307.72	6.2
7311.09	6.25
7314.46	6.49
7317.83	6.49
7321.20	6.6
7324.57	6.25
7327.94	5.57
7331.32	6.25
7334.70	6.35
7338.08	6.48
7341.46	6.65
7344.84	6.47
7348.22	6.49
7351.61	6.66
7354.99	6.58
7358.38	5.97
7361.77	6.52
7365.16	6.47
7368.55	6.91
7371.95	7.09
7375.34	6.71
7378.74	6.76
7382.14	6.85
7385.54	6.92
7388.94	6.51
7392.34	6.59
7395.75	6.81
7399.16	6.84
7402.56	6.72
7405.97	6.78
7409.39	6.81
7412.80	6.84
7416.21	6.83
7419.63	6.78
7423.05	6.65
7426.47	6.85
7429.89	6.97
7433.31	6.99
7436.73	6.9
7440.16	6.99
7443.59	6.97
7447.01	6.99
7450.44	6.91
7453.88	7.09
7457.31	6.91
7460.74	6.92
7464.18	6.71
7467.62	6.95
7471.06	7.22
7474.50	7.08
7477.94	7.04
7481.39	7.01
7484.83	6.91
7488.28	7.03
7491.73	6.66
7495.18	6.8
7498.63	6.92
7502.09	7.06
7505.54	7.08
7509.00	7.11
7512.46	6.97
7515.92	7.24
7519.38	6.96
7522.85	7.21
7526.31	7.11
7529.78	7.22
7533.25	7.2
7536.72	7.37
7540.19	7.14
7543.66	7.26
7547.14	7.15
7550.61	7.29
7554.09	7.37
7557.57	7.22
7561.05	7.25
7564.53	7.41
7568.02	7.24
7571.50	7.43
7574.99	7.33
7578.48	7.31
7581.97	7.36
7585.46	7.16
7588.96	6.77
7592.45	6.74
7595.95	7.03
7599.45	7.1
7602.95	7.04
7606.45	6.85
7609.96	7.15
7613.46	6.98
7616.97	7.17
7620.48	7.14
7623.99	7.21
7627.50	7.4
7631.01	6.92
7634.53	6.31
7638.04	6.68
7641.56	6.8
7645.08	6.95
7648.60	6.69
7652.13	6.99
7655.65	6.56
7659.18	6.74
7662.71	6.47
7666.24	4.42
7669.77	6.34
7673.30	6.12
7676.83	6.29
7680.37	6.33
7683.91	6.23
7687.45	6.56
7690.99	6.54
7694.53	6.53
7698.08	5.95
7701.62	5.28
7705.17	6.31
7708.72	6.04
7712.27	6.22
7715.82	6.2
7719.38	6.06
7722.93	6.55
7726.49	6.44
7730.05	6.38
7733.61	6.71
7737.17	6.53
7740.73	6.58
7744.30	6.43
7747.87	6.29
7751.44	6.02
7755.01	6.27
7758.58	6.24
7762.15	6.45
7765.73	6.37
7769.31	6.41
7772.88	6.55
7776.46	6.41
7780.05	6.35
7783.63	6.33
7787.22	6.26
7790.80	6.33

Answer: -0.17 mag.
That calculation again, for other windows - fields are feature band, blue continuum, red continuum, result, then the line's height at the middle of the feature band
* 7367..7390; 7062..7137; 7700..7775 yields -0.24 mag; 5.5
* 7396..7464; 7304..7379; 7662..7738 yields -0.08 mag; 6.39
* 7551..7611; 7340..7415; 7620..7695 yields -0.09 mag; 6.58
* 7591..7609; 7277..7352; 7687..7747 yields -0.11 mag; 6.29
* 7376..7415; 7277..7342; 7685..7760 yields -0.09 mag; 6.22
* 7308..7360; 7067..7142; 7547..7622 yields -0.08 mag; 5.93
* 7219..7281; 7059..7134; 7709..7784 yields -0.07 mag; 5.26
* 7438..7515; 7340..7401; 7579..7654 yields -0.03 mag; 6.8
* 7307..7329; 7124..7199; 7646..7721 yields -0.23 mag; 5.09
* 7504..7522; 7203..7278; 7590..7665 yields -0.10 mag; 6.45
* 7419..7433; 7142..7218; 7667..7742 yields -0.24 mag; 5.46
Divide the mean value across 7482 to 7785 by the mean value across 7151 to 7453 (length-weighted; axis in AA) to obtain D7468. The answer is 1.1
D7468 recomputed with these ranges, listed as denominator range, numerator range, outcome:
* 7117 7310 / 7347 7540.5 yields 1.33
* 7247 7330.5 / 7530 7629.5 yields 1.19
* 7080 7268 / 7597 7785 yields 1.31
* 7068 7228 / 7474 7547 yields 1.47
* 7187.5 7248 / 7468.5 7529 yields 1.37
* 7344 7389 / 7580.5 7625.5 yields 1.06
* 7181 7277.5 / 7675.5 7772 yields 1.18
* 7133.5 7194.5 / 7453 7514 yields 1.51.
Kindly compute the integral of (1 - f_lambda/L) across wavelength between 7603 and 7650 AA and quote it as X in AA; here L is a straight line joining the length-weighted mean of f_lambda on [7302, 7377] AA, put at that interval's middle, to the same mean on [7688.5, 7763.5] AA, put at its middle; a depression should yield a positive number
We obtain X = -4.6 AA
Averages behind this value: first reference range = 6.44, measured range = 6.95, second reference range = 6.29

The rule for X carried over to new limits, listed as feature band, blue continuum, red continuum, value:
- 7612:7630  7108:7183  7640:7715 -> -3.10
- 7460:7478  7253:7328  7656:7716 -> -2.57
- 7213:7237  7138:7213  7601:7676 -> -1.39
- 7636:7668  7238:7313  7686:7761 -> -1.25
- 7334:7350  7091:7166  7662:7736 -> -4.13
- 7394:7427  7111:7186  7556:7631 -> -3.70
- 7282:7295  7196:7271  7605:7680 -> -1.22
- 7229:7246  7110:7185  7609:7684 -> -1.44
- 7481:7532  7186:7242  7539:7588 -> -0.78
